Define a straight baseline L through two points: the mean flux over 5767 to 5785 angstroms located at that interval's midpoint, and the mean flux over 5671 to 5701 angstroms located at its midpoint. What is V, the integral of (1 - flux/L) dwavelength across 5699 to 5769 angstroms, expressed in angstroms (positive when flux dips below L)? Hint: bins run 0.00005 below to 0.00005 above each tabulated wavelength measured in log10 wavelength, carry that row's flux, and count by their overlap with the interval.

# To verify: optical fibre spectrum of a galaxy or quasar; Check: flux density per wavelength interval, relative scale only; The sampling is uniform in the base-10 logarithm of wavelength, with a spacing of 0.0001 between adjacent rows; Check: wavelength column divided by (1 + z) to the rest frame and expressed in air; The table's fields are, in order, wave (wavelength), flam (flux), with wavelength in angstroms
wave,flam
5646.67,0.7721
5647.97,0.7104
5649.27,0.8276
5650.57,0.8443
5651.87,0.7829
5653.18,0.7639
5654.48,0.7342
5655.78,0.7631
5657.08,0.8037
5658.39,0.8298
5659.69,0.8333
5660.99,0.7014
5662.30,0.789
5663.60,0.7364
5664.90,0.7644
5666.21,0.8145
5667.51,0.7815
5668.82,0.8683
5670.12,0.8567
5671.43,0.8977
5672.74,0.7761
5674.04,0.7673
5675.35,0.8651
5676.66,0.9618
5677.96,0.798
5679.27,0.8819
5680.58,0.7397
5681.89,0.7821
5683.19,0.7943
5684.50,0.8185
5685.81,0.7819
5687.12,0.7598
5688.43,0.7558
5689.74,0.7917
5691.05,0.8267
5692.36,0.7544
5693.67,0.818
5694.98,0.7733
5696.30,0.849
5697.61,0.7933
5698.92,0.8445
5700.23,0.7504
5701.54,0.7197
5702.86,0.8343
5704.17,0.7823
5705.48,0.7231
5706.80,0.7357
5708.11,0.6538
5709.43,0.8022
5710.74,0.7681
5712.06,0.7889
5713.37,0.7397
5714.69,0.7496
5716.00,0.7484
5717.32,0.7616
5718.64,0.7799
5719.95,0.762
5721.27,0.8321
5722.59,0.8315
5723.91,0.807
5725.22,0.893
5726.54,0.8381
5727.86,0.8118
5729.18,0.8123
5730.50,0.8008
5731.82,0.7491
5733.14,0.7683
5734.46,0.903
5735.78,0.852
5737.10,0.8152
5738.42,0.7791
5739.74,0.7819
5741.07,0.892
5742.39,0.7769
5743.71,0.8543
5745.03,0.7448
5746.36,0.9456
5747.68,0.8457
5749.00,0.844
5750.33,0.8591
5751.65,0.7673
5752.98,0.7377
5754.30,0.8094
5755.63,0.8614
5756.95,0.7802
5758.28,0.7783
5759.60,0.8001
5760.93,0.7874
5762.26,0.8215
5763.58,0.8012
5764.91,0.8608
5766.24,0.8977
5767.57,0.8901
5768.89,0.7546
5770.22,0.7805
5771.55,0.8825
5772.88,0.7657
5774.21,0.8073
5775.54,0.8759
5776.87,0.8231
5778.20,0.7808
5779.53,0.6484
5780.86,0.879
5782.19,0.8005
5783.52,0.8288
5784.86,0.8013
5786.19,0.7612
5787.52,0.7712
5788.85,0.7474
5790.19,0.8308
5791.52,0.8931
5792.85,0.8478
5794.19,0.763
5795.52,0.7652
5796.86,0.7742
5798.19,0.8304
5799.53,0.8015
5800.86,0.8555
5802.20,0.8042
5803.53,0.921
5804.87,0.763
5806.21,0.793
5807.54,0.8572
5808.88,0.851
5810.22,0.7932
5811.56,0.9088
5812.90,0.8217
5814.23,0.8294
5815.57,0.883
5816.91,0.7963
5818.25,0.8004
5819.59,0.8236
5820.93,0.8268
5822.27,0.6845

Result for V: 0.5 angstroms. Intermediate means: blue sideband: 0.807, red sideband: 0.808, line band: 0.802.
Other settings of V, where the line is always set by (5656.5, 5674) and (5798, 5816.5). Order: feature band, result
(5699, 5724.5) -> 1.42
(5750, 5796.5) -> 1.20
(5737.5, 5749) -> -0.10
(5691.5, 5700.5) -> 0.11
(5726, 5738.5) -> 0.07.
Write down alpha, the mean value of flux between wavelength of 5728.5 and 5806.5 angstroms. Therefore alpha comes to 0.813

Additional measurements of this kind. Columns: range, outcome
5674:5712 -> 0.791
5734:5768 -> 0.825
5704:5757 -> 0.8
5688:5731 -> 0.786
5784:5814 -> 0.816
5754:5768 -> 0.825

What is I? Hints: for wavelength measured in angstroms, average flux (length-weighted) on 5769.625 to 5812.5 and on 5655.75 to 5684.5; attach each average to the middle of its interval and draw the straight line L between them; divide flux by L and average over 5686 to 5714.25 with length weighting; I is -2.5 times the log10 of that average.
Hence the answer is 0.051 mag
